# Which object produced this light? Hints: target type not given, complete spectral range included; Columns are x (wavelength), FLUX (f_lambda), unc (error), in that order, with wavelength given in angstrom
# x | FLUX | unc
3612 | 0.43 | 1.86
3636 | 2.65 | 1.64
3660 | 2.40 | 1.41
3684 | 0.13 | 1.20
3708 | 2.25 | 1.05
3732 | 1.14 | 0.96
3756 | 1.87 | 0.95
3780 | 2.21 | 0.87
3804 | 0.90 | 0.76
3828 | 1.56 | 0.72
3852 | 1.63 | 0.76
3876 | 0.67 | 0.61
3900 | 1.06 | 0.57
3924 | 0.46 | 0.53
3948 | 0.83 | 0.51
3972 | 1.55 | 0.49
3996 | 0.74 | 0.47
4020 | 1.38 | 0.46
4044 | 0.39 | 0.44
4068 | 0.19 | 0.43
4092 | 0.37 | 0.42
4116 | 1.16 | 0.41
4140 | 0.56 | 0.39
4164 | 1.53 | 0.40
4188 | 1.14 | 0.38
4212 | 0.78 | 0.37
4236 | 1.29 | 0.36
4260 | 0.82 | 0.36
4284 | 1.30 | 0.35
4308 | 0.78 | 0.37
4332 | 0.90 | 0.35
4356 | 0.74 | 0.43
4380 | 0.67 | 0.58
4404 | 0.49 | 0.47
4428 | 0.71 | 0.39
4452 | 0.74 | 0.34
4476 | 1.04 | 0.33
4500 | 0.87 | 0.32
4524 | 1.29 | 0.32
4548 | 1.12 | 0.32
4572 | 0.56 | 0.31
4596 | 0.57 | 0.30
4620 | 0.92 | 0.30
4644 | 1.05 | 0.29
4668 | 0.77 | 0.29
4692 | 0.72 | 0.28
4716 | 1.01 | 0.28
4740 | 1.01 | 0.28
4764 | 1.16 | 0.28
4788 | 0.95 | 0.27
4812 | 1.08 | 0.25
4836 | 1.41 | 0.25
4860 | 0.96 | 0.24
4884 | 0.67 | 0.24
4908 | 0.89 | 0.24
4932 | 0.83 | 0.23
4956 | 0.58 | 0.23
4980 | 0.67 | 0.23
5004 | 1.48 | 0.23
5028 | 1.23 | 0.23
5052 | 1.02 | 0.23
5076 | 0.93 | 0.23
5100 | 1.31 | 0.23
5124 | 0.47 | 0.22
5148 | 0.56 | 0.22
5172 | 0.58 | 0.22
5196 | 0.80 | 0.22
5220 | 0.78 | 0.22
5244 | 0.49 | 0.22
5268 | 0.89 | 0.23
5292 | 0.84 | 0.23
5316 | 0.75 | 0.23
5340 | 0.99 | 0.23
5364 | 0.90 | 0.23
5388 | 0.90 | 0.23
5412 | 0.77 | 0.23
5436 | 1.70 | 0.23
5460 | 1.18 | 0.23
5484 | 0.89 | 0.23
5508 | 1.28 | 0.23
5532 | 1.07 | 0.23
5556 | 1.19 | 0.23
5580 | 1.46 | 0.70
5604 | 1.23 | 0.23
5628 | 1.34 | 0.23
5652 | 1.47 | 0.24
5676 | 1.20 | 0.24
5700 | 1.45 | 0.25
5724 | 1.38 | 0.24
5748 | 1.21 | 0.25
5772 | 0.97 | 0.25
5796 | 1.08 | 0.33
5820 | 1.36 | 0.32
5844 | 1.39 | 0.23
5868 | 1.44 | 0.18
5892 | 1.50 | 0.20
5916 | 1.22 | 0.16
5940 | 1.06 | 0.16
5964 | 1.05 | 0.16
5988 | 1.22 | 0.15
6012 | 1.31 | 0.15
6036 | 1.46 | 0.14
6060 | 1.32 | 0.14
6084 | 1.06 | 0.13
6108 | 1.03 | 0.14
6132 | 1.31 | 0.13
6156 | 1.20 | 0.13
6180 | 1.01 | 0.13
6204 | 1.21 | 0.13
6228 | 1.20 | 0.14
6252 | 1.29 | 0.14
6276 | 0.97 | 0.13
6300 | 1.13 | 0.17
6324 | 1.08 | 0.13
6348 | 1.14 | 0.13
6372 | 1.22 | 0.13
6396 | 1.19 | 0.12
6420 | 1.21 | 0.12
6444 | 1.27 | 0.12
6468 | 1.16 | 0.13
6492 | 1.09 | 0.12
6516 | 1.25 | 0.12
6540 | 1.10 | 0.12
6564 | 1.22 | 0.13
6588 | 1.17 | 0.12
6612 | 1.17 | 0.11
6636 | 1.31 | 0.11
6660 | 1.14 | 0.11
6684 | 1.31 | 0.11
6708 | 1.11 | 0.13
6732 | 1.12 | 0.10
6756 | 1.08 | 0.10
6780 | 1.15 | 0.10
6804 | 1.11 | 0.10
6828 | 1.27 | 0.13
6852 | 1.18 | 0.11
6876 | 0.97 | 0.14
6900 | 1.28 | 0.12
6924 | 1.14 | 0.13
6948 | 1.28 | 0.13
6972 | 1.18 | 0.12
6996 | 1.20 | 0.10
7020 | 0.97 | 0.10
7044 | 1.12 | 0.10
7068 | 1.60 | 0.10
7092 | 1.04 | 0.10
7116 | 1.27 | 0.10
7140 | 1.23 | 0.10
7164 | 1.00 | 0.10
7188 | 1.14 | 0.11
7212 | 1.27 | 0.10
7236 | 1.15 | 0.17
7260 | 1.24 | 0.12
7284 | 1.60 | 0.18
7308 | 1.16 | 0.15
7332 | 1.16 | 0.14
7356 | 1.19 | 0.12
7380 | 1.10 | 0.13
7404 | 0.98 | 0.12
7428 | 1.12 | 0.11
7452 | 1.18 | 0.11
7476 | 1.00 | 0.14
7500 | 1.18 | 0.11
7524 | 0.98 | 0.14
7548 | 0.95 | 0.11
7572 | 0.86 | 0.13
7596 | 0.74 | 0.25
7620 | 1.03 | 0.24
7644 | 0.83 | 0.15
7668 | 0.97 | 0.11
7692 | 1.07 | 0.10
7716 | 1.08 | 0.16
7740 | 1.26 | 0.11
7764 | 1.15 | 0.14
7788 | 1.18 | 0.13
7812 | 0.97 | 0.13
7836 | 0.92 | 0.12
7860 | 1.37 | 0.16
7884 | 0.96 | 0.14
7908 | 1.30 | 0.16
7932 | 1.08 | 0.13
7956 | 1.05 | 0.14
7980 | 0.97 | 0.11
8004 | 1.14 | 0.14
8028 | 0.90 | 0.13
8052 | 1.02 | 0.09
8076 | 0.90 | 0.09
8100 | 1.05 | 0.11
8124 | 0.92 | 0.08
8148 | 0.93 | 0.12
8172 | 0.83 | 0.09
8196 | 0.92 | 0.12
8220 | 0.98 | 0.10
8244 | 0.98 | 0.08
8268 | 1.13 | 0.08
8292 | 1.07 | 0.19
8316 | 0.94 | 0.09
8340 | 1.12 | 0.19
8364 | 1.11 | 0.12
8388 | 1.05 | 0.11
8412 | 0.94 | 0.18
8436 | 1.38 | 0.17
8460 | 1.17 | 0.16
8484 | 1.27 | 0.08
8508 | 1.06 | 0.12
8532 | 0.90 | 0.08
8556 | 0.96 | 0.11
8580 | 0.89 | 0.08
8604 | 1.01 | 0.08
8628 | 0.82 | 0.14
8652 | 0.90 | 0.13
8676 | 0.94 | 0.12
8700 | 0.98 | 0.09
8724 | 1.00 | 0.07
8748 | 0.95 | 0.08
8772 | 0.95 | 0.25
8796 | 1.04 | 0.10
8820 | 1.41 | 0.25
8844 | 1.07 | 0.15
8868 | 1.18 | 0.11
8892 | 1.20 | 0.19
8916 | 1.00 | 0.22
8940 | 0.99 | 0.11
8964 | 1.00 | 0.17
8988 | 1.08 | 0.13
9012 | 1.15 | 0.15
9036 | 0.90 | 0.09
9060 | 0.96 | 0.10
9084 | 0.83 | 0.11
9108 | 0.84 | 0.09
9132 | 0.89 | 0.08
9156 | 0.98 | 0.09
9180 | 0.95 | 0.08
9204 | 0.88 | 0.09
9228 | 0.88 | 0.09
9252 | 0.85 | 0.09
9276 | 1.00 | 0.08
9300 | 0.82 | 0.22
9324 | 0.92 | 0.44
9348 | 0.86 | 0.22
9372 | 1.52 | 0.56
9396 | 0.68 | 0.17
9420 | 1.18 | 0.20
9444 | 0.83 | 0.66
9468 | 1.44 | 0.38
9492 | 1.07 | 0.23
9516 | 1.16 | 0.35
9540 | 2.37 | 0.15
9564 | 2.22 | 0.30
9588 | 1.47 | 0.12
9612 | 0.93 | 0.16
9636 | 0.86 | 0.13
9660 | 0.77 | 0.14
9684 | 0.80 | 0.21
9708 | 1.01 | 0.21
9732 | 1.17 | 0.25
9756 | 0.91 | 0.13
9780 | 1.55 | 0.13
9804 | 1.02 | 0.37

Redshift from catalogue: 0.455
